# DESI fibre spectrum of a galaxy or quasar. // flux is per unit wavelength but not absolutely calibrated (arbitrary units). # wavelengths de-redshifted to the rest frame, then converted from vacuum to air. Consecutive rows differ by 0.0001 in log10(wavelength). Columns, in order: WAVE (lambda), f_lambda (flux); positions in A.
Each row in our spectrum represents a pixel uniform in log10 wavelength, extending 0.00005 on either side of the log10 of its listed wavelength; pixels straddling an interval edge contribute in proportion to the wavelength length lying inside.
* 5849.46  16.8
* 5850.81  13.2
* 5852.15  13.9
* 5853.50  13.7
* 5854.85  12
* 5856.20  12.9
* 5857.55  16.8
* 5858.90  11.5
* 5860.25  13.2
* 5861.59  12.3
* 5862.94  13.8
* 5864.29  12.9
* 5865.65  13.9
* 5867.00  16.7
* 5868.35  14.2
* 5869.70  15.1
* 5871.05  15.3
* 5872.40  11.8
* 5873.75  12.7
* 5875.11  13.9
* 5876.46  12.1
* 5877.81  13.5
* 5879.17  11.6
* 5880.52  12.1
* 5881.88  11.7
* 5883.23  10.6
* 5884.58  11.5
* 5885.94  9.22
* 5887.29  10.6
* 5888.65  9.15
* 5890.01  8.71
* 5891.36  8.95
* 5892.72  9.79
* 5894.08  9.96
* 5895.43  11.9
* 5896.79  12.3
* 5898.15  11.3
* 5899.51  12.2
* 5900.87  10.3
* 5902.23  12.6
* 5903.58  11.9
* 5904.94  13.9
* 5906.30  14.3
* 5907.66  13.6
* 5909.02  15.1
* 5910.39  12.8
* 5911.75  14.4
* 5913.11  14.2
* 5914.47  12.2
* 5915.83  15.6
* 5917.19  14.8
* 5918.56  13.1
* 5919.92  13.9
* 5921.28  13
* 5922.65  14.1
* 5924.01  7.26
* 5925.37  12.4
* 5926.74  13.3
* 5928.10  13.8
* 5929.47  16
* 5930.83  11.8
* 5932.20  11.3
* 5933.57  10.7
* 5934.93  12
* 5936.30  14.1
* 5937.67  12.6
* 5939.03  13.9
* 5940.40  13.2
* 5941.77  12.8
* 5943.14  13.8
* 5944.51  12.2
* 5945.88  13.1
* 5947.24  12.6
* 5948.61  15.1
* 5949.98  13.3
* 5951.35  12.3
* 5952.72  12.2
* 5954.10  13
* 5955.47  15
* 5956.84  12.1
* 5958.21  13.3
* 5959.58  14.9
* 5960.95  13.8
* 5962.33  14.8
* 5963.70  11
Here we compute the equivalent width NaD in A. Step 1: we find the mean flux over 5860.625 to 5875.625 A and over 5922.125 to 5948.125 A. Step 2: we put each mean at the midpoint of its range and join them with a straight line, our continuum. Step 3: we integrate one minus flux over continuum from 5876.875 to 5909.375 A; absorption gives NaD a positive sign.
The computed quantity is 4.6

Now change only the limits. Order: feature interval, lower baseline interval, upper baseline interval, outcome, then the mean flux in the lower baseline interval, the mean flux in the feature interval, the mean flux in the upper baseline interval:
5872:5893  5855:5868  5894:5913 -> 3.3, 13.7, 11.1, 12.7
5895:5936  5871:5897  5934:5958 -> -2.3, 11.3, 12.9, 13.1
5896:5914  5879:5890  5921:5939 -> -2.3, 10.6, 13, 12.5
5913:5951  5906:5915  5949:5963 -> 1.7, 13.8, 13.1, 13.5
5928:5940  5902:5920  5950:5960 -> 0.5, 13.8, 12.9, 13.2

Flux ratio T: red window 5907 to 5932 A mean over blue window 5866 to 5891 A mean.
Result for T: 1.1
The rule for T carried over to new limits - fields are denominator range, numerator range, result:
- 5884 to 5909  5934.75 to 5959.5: 1.17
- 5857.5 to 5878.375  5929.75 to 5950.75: 0.95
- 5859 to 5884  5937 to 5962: 1.01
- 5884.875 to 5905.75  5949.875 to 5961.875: 1.23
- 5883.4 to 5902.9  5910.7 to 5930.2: 1.27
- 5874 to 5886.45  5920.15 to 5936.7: 1.05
